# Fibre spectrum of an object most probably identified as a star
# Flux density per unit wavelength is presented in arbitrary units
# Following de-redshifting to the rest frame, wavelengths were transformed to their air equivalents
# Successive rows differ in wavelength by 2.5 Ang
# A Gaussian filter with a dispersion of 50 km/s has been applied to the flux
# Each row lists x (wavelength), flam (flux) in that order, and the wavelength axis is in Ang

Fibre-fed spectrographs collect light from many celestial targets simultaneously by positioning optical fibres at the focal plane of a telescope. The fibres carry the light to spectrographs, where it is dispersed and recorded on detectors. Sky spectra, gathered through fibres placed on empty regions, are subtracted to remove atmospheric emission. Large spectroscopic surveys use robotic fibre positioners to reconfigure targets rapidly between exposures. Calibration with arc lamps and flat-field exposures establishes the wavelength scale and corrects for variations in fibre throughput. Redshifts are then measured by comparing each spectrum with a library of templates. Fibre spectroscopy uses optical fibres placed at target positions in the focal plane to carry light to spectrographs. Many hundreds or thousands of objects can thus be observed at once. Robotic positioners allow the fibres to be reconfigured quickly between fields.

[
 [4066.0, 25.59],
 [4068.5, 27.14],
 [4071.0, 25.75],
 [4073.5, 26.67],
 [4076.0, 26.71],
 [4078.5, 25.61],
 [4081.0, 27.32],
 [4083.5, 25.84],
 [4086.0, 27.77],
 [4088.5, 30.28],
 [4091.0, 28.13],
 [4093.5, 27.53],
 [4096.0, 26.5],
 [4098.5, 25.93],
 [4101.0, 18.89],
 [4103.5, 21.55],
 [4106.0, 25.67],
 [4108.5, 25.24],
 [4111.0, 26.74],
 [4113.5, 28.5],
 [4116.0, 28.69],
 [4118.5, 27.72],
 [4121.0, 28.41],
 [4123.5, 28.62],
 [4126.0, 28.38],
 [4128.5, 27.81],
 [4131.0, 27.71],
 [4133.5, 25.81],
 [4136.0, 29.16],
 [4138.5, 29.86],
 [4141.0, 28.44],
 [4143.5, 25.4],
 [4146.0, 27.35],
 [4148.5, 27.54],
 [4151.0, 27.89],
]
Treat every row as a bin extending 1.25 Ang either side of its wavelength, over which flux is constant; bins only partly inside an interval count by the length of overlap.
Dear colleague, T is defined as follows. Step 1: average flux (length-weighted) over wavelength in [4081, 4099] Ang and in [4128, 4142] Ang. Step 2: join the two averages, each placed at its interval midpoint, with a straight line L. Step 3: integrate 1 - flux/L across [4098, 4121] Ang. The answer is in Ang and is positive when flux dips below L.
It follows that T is 1.8 Ang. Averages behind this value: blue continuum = 27.5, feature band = 25.6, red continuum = 28.1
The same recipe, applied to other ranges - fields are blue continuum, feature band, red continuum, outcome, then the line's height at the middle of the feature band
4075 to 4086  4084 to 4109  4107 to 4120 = 1.1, 26.9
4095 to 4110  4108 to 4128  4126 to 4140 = -1.4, 26.1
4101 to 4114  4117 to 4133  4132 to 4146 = -1.0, 26.4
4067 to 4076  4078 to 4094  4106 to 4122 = -0.5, 26.8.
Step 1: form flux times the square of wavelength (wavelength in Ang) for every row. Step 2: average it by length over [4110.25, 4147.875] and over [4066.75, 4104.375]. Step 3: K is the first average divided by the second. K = 1.1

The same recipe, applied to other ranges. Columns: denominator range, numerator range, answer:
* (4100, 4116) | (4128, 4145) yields 1.13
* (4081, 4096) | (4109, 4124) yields 1.02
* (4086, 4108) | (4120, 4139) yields 1.11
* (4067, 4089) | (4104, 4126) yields 1.03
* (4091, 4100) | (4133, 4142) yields 1.09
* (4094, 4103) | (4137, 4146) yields 1.19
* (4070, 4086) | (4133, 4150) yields 1.08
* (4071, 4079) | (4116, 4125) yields 1.10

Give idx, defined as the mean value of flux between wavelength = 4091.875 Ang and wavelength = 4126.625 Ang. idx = 26.3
